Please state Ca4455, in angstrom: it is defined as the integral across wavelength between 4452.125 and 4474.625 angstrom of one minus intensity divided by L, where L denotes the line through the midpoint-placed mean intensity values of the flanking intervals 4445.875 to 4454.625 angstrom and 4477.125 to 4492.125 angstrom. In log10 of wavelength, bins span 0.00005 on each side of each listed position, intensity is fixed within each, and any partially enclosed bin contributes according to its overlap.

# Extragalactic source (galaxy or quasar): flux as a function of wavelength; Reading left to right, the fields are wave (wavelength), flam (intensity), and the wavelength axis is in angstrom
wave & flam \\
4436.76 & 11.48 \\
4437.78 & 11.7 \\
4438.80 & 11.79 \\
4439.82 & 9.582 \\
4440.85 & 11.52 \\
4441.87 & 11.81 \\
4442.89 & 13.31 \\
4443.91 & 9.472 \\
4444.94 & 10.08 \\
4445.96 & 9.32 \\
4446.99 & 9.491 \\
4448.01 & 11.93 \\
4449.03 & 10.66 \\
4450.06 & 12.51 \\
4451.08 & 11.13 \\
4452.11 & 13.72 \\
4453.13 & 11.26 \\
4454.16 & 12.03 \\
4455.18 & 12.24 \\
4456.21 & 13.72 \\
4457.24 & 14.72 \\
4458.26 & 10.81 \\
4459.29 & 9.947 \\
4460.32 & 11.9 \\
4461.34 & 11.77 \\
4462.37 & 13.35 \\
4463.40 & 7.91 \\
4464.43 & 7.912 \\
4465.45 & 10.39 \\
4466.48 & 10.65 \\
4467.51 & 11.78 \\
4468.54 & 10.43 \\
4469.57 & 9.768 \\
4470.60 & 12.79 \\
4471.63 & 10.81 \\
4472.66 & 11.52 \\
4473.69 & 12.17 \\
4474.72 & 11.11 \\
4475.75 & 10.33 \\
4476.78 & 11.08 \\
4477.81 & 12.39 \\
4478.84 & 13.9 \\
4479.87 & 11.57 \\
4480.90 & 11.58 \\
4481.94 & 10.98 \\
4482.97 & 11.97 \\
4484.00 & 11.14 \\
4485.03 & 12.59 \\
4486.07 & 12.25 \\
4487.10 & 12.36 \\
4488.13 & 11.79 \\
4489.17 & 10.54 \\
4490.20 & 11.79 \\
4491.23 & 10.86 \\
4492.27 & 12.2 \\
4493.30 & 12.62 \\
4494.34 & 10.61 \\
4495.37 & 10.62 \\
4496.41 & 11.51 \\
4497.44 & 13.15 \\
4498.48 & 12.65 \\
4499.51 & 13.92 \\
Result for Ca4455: 0.4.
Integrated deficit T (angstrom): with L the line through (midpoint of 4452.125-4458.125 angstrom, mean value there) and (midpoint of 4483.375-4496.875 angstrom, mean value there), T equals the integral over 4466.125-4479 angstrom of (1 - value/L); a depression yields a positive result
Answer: 0.8 angstrom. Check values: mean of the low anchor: 12.8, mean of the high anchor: 11.6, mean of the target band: 11.4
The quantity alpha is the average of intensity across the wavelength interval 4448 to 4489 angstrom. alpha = 11.6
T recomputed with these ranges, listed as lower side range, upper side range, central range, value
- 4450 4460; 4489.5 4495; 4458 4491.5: 1.6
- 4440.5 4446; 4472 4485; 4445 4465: -0.2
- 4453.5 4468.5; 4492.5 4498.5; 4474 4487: -0.2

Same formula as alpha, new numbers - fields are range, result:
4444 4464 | 11.4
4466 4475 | 11.2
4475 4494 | 11.8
